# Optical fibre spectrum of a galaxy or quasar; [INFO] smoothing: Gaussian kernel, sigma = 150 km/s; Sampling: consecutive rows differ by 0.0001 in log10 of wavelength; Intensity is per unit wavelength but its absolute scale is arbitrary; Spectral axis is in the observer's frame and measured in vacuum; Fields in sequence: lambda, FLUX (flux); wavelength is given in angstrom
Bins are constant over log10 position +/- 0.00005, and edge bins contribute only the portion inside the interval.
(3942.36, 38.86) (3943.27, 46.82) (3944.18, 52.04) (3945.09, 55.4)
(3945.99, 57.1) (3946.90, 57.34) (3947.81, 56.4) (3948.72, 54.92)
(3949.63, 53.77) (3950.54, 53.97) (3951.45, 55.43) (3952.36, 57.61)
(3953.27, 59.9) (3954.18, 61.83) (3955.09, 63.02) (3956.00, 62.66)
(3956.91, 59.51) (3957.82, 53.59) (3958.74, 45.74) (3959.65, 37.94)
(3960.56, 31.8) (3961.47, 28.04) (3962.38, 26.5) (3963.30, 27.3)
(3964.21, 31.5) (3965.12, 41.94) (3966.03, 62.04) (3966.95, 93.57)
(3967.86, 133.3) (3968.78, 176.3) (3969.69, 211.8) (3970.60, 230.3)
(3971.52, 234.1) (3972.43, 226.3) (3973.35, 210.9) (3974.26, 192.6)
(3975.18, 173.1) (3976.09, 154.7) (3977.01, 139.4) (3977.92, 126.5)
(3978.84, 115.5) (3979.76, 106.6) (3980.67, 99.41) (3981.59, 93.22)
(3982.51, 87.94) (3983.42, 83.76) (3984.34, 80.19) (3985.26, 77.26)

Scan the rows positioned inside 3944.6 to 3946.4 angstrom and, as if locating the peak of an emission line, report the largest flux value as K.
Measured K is 57.1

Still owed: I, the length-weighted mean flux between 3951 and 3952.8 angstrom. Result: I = 56.5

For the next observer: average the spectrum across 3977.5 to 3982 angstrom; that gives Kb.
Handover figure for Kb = 108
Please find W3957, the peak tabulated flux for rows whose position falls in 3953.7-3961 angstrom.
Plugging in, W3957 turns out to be 63.02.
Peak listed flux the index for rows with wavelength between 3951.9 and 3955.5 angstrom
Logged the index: 63.02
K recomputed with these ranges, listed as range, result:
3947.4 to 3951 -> 56.4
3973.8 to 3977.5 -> 192.6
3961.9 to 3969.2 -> 176.3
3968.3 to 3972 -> 234.1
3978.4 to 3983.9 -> 115.5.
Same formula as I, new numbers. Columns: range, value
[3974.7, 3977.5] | 156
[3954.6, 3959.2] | 56.9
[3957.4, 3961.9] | 39.3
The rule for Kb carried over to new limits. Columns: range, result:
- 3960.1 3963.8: 28.5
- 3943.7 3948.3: 55.6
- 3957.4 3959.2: 49.4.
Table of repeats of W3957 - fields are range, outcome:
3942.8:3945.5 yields 55.4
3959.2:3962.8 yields 37.94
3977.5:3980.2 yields 126.5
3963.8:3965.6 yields 41.94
